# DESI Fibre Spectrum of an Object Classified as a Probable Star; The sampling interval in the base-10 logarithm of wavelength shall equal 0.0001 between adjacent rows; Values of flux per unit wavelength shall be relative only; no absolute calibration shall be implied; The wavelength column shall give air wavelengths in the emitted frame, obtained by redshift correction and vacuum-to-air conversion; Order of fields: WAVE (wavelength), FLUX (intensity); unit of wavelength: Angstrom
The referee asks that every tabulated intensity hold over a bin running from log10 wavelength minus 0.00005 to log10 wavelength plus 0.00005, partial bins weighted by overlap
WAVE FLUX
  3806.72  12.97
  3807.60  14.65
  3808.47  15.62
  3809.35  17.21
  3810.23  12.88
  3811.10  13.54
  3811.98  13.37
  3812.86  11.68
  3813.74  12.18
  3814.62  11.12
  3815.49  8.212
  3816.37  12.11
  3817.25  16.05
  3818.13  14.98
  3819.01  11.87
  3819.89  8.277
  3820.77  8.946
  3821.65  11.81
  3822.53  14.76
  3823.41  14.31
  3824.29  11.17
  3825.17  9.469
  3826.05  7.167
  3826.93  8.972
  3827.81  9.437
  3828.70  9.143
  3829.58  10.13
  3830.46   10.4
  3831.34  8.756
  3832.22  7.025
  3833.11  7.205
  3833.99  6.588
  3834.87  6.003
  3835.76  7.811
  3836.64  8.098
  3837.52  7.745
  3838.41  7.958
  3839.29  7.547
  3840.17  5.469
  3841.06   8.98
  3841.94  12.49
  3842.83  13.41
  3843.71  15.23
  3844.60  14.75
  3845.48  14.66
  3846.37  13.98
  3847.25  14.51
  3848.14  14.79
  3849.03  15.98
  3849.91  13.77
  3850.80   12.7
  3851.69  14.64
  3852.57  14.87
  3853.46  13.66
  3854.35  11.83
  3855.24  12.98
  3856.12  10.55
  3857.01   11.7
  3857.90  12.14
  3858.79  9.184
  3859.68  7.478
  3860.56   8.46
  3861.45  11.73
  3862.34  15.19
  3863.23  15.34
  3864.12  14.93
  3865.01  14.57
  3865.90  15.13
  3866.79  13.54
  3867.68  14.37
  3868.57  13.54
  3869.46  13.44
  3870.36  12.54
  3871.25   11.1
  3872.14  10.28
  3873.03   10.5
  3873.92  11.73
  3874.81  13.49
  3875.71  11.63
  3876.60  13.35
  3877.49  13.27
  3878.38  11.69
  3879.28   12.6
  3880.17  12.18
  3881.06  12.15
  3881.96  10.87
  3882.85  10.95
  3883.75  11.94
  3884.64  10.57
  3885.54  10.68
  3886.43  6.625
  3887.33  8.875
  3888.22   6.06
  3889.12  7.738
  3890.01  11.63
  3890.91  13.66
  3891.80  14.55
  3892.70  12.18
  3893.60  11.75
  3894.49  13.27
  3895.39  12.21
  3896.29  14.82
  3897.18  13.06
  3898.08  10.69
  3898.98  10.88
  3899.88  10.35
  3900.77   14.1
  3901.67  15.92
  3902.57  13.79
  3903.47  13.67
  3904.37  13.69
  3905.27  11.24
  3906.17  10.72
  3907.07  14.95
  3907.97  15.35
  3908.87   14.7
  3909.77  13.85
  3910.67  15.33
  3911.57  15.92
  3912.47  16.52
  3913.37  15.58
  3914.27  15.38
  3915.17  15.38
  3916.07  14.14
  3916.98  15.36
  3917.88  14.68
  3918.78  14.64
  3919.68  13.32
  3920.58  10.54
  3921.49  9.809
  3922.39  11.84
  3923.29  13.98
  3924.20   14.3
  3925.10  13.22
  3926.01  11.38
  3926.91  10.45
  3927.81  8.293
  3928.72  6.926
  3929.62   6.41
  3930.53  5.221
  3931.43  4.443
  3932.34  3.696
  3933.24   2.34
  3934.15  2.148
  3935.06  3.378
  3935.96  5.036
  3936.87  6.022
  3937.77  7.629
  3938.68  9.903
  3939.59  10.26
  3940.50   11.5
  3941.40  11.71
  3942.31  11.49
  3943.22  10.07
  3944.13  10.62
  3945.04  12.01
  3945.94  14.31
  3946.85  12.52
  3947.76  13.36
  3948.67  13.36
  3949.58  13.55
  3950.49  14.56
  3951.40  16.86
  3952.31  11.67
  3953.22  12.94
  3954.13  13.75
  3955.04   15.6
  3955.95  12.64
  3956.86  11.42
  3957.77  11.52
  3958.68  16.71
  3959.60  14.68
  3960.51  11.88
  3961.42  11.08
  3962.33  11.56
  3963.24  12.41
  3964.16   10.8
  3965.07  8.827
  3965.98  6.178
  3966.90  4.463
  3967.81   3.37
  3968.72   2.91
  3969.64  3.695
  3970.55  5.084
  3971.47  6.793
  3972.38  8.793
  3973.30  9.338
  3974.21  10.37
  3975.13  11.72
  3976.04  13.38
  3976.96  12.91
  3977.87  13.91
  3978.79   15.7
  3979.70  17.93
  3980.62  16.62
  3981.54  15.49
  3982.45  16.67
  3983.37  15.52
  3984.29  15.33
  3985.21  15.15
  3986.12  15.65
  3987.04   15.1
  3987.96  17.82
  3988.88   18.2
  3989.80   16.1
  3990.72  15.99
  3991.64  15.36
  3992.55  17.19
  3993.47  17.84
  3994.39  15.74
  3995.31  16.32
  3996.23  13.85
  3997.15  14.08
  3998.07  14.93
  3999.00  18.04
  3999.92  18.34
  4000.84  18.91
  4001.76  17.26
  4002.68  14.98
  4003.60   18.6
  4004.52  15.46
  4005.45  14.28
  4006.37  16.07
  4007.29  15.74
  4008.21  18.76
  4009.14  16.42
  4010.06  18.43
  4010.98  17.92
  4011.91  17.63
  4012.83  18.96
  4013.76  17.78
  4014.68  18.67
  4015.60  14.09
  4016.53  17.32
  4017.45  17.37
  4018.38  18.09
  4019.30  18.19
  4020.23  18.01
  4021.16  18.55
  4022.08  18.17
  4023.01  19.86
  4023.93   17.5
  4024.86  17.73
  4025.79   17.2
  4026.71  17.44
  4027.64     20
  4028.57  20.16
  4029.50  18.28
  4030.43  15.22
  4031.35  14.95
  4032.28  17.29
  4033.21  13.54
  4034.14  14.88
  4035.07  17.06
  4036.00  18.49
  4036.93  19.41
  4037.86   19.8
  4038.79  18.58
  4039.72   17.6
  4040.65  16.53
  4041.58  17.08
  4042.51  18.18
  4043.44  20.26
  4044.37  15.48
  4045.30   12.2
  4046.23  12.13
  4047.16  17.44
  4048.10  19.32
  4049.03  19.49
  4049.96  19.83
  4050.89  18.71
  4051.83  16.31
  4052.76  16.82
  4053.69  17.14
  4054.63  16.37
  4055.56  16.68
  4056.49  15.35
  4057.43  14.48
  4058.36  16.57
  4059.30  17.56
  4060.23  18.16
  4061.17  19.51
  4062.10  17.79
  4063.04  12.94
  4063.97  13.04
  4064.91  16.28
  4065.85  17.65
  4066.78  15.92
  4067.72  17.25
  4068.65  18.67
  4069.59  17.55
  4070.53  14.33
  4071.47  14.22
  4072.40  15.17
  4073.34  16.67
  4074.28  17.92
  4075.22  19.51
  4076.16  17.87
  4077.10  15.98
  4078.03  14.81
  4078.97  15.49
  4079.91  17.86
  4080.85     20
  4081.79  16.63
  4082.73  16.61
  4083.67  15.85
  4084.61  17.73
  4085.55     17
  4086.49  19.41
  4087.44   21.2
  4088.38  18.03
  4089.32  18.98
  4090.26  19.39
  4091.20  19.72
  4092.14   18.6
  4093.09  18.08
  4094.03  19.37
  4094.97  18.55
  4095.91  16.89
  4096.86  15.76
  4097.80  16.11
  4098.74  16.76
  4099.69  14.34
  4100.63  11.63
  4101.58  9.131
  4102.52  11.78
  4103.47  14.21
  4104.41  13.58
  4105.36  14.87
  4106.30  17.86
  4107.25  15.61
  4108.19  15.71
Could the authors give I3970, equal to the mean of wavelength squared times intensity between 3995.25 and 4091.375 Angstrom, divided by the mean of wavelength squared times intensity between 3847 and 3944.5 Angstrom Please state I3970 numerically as 1.58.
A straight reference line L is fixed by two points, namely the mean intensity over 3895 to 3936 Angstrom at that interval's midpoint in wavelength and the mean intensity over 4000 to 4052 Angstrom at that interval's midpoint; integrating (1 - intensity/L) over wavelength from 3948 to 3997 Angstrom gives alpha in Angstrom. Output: 5.92 Angstrom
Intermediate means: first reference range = 11.7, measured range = 12.9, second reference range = 17.4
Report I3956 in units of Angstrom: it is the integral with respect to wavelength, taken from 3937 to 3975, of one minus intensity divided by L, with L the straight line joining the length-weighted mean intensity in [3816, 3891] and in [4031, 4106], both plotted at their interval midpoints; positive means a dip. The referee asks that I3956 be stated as 8.64 Angstrom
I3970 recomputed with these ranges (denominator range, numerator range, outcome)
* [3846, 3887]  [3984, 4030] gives 1.48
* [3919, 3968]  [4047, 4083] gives 1.73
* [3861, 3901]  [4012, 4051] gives 1.56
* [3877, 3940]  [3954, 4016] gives 1.30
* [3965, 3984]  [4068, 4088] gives 1.71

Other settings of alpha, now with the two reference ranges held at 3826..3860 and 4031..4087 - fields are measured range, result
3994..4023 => -2.9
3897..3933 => 1.5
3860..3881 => -2.1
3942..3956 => 0.7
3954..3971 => 5.1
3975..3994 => -1.2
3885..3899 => 1.2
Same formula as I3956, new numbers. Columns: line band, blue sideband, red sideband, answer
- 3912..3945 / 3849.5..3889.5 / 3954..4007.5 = 6.46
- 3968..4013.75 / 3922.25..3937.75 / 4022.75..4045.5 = -4.66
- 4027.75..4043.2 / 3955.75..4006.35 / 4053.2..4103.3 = -2.20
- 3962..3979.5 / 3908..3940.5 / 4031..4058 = 5.30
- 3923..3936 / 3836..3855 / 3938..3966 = 5.16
